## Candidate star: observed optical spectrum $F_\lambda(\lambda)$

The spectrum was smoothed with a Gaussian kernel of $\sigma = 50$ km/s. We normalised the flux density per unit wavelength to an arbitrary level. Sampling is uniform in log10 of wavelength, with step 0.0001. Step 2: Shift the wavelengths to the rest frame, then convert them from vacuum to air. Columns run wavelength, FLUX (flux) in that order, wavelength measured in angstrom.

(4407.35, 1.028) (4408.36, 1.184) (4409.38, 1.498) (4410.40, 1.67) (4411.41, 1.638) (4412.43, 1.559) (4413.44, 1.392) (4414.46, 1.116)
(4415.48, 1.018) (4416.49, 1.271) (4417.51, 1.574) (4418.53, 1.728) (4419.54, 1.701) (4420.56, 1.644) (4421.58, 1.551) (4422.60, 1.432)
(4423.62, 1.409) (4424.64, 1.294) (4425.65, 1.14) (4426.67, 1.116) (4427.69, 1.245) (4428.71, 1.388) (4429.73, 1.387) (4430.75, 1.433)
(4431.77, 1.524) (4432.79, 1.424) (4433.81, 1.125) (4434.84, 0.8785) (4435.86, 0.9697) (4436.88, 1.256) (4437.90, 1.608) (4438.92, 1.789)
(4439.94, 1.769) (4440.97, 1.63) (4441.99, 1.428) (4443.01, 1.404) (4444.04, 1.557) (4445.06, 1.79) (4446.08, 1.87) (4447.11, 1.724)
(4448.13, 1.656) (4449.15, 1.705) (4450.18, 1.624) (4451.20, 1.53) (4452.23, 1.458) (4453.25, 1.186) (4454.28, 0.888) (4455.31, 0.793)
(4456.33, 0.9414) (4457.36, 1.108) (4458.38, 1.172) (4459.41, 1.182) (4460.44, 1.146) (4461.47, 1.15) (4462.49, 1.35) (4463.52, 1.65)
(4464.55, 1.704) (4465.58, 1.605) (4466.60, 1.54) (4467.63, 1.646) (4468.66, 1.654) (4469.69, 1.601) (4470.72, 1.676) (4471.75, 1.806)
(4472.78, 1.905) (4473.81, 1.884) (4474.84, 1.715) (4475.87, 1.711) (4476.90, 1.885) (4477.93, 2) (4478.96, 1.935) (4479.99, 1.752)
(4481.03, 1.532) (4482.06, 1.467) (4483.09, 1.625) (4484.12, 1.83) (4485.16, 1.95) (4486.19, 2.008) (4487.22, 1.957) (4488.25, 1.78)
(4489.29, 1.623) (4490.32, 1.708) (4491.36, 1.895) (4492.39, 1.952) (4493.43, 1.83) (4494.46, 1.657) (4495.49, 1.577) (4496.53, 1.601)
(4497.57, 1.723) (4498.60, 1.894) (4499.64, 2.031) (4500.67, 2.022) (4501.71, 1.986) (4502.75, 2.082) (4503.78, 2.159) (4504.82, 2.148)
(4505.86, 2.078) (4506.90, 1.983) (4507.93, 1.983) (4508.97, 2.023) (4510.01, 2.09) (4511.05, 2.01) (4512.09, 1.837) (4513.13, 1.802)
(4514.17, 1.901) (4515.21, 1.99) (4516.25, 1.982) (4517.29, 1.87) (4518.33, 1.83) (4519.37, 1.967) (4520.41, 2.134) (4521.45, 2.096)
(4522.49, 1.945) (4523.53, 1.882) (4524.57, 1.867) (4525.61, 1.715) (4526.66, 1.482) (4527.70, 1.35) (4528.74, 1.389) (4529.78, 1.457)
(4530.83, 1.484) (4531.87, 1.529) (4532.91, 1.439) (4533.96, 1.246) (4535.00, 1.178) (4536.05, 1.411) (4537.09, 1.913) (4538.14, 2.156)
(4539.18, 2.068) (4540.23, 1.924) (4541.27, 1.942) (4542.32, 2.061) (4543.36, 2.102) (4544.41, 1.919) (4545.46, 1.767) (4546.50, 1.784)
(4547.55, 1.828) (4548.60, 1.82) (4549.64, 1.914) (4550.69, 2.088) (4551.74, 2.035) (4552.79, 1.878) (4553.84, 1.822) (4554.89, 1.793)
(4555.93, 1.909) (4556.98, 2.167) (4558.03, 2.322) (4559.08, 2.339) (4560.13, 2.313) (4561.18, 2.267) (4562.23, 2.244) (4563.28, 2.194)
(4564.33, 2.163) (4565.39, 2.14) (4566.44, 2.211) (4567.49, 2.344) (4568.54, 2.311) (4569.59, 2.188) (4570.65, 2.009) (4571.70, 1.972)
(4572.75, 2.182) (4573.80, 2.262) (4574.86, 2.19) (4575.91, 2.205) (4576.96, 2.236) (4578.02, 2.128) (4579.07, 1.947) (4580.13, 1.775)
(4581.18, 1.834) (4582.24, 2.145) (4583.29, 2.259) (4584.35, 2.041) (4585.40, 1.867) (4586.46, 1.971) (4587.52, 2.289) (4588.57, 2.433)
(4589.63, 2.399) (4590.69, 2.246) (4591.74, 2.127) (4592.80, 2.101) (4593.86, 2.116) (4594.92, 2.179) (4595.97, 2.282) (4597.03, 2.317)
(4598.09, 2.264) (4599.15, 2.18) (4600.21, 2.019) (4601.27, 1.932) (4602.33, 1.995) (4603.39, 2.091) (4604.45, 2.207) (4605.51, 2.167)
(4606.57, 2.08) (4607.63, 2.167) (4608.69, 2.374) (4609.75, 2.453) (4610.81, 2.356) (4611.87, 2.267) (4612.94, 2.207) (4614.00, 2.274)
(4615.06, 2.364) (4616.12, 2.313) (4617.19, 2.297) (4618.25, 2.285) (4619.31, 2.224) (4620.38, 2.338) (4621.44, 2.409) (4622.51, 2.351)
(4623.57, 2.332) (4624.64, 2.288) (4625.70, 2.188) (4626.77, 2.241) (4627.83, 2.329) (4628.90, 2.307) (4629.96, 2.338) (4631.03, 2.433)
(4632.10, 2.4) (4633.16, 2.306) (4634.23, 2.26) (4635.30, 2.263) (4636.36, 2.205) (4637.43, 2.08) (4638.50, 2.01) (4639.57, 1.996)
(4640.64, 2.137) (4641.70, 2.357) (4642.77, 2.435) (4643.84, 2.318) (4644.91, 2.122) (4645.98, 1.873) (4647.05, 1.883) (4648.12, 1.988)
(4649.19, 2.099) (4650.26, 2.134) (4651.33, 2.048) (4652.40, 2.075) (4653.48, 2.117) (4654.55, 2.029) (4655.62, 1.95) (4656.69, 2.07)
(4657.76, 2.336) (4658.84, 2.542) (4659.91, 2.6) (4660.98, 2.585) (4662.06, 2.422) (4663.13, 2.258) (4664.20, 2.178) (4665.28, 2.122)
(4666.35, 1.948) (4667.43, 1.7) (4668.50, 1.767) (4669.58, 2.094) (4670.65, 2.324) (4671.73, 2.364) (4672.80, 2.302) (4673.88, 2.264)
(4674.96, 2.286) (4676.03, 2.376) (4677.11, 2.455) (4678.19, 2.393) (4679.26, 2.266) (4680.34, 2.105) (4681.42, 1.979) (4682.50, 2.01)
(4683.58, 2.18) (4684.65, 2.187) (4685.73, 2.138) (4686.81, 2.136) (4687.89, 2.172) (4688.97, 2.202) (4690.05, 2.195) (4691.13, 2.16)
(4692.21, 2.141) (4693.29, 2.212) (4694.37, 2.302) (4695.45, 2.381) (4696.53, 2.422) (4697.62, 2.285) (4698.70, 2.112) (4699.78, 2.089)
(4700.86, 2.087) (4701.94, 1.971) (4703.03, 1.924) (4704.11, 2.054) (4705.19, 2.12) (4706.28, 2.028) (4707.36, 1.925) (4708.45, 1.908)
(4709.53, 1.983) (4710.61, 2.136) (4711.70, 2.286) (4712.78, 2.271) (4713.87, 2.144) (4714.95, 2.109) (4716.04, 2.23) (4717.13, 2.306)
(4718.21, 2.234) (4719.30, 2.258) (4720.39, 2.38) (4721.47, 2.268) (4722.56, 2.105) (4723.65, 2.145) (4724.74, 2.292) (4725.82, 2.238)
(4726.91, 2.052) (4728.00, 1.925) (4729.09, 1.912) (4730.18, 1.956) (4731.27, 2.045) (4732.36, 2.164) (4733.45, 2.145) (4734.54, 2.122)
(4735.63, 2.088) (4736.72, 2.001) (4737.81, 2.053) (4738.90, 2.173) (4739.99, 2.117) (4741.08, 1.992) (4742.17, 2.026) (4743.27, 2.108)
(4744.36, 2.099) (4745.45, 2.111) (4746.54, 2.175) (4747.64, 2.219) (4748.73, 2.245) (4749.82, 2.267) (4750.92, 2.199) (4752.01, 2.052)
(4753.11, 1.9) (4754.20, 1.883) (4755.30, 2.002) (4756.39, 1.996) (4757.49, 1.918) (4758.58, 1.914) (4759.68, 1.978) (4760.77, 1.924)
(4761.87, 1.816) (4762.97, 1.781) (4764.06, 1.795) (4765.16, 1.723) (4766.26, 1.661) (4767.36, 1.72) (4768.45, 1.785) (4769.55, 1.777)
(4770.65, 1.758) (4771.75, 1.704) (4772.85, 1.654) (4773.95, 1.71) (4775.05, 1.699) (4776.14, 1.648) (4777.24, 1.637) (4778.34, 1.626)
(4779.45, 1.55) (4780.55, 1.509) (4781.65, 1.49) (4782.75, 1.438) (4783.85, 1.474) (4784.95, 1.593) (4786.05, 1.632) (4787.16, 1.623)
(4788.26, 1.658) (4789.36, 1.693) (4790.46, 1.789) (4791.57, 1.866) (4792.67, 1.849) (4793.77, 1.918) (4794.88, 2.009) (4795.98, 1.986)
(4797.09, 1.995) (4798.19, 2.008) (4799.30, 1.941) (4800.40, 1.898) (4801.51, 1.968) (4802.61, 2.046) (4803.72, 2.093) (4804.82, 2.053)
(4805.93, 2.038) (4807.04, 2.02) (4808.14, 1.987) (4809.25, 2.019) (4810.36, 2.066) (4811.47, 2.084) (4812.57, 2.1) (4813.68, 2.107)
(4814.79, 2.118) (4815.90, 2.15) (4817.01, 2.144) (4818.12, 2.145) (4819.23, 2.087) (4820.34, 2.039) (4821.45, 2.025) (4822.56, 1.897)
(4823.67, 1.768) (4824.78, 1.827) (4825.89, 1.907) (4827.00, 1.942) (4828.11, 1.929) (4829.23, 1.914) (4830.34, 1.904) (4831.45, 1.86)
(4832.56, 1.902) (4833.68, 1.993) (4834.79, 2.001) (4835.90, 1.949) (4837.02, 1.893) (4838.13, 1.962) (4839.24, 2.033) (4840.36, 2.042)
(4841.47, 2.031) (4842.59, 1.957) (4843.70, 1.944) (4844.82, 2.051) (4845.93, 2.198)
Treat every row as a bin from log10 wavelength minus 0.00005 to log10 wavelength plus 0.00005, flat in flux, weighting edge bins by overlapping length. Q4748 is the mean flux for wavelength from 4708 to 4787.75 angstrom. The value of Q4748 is 1.96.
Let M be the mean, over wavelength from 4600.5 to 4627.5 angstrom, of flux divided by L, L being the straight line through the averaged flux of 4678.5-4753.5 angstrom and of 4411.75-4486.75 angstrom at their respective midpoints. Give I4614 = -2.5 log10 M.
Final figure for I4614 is -0.19 mag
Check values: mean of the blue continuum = 1.5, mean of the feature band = 2.25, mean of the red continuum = 2.13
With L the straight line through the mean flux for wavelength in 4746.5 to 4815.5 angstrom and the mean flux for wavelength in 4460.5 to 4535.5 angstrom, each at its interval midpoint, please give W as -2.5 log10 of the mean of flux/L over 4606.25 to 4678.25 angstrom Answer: -0.22 mag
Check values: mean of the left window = 1.77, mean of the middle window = 2.23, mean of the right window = 1.87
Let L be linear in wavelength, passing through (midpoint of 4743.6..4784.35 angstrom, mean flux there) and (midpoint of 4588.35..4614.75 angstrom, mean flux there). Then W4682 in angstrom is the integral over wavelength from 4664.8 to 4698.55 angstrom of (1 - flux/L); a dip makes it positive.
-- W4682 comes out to -2.8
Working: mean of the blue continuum 2.21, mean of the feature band 2.19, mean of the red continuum 1.83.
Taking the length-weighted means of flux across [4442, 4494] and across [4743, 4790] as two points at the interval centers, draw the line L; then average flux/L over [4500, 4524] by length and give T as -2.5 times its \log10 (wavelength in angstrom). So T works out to -0.22 mag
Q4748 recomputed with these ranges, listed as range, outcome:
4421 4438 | 1.3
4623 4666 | 2.22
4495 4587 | 1.95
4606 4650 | 2.24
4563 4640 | 2.2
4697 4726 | 2.14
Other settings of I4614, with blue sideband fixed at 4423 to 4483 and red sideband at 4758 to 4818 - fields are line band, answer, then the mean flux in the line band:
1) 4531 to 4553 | -0.15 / 1.8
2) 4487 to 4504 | -0.21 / 1.84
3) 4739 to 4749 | -0.18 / 2.12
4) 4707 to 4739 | -0.20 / 2.13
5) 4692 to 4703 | -0.25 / 2.19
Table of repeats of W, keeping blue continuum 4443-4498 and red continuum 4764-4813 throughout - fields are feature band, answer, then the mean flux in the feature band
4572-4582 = -0.238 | 2.08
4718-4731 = -0.210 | 2.14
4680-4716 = -0.216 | 2.13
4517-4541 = -0.044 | 1.71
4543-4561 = -0.200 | 1.99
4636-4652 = -0.225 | 2.11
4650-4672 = -0.250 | 2.17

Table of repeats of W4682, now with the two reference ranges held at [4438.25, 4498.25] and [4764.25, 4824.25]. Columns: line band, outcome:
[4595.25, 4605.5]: -2.63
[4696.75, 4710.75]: -2.12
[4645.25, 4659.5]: -2.83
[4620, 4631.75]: -4.07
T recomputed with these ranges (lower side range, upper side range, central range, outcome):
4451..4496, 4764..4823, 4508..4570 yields -0.16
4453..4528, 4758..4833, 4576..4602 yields -0.20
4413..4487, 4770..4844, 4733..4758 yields -0.15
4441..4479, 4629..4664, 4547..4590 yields -0.10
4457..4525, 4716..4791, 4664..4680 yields -0.16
